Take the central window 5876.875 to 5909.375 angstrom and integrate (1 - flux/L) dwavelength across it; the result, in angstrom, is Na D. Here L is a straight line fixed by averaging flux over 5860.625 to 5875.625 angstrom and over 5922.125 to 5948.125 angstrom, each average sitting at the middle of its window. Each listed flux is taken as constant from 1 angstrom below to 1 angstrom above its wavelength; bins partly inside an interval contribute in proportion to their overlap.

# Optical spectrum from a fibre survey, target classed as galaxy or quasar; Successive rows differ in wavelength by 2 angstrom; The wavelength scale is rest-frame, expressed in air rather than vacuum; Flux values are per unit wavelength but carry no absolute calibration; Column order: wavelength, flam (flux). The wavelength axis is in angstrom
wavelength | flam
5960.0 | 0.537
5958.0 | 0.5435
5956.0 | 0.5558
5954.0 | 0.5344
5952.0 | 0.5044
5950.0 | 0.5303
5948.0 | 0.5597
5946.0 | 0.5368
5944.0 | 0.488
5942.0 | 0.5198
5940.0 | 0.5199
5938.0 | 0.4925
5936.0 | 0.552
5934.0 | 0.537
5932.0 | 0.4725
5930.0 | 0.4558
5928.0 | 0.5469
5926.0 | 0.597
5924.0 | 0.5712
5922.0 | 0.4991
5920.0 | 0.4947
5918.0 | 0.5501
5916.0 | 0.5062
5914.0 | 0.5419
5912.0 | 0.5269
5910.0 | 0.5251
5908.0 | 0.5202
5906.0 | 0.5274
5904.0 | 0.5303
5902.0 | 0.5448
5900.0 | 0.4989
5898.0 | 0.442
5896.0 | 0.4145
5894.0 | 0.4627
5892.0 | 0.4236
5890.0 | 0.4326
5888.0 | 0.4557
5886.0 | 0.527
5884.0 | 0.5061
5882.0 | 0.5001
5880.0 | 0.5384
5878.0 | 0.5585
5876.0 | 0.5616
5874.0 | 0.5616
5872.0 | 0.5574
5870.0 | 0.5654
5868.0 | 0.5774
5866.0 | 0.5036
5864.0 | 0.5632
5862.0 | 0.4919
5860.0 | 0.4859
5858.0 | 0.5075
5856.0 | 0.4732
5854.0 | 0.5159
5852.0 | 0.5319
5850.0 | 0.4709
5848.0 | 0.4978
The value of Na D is 2.67 angstrom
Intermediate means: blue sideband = 0.545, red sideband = 0.525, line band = 0.493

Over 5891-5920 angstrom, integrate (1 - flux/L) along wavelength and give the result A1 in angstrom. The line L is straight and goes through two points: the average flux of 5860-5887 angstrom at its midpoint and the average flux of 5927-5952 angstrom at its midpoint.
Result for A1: 1.5 angstrom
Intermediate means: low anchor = 0.537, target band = 0.501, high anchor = 0.517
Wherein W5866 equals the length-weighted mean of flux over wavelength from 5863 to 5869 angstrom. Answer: 0.548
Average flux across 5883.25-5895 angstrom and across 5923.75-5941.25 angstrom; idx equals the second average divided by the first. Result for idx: 1.1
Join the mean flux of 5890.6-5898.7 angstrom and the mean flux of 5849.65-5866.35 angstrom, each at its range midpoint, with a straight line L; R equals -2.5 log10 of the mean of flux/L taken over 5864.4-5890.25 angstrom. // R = -0.13 mag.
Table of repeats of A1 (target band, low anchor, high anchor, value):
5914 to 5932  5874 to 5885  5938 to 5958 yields 0.2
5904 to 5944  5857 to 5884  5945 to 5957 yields 1.0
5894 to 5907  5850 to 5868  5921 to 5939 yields 0.7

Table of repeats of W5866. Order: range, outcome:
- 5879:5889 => 0.505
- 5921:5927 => 0.556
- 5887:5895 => 0.444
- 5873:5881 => 0.555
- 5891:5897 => 0.434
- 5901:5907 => 0.534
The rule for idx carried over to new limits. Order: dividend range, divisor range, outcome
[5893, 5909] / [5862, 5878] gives 0.89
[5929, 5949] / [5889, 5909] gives 1.07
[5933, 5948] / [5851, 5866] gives 1.03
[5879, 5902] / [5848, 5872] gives 0.92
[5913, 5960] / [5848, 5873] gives 1.01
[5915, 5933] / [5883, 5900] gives 1.13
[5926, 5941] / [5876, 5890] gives 1.01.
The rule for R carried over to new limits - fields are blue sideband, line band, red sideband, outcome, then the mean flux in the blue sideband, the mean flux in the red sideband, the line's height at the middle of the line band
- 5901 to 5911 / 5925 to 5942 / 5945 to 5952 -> 0.026 mag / 0.53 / 0.537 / 0.534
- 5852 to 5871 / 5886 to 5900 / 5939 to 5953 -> 0.162 mag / 0.521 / 0.523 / 0.522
